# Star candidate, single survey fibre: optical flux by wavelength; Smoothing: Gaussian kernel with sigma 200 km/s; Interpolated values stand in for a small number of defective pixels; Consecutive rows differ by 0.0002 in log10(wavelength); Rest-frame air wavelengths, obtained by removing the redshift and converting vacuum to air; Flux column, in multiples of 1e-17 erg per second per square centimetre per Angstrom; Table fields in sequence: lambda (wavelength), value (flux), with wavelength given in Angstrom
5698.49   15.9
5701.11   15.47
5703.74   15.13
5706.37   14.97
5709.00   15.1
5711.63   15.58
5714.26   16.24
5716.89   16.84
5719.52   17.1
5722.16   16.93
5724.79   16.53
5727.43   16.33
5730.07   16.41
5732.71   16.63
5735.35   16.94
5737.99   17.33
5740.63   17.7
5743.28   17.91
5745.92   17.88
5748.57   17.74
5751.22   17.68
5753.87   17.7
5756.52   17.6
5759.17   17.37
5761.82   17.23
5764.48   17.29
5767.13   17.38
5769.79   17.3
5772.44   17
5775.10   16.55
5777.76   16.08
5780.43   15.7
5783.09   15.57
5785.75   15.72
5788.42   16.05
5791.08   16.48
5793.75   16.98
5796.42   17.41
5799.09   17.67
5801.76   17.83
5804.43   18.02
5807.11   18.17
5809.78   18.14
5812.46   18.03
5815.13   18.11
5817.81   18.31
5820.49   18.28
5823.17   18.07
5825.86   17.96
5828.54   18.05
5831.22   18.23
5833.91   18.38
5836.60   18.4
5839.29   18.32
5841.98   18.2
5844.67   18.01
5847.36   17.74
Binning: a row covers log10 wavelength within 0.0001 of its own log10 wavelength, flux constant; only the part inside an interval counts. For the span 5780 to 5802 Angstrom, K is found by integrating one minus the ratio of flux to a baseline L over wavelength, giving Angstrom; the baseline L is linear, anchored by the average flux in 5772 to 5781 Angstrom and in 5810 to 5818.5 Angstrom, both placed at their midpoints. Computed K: 0.6 Angstrom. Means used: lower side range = 16.3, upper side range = 18.1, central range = 16.6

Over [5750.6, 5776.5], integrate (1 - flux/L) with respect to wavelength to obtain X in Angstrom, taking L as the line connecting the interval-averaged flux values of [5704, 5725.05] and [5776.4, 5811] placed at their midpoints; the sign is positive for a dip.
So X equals -1.10 Angstrom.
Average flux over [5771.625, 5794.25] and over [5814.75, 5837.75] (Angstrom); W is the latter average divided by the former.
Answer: 1.12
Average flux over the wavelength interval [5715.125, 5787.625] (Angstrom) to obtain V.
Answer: 17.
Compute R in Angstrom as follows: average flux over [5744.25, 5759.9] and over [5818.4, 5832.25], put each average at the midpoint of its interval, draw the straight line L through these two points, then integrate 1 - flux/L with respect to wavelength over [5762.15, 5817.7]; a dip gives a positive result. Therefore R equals 2.5 Angstrom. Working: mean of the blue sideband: 17.7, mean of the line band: 17.1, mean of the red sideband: 18.1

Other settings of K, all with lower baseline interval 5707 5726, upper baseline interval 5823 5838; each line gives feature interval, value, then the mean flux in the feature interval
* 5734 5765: -1.3 Angstrom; 17.5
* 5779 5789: 1.0 Angstrom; 15.7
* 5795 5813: -0.1 Angstrom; 17.9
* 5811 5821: -0.1 Angstrom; 18.2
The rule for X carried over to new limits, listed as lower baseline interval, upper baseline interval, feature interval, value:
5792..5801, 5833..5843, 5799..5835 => -0.57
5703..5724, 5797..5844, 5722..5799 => -0.13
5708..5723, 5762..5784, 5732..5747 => -0.88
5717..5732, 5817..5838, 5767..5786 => 1.14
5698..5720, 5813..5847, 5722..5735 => -0.33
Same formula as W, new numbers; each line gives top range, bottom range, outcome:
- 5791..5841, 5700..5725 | 1.13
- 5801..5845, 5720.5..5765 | 1.05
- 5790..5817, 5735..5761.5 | 1.01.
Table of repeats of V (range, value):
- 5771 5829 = 17.3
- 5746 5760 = 17.6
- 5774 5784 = 16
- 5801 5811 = 18.1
